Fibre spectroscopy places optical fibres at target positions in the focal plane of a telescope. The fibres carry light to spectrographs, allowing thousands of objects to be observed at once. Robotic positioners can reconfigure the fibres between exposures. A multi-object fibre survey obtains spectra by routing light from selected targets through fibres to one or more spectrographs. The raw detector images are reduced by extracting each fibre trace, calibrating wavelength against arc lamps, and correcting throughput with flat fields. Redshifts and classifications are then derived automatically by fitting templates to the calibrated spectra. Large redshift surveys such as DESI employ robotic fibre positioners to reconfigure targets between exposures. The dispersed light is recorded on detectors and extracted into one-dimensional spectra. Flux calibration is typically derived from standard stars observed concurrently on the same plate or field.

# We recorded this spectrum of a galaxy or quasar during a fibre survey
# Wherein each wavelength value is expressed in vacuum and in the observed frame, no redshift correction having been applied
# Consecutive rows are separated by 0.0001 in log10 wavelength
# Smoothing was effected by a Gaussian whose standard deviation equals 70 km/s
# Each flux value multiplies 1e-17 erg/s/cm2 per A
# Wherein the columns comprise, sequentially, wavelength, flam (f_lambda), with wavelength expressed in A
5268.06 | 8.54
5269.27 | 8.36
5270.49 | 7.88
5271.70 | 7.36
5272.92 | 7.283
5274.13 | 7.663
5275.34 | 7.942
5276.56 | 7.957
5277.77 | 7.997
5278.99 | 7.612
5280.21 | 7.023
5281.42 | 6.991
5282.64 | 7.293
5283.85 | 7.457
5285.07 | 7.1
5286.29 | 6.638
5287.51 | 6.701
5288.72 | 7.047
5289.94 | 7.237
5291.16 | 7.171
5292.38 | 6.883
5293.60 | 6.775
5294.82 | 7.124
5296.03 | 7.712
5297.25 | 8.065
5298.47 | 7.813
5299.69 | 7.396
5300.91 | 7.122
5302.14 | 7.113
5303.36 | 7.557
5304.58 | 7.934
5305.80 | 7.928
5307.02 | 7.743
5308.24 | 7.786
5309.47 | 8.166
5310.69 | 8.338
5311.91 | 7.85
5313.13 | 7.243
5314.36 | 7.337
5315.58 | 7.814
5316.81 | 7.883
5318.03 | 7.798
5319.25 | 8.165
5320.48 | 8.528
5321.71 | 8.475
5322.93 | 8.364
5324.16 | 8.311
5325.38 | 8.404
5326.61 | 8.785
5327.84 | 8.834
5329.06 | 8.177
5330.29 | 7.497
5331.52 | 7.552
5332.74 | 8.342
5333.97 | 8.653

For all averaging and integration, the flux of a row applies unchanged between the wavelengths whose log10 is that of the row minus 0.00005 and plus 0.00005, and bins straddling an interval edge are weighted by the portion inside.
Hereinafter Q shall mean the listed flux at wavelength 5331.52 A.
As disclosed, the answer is 7.552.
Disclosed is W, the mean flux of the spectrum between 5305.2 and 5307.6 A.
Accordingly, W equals 7.84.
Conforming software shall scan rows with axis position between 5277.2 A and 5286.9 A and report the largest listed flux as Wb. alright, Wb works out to 7.997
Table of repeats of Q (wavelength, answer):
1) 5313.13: 7.243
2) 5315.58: 7.814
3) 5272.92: 7.283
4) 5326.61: 8.785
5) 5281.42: 6.991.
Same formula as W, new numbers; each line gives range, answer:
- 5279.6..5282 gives 7.02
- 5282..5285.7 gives 7.27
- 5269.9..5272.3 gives 7.63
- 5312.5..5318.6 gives 7.61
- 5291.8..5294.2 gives 6.83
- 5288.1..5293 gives 7.08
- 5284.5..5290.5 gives 6.94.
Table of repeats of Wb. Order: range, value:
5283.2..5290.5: 7.457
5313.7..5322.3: 8.528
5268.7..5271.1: 8.36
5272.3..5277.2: 7.957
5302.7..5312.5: 8.338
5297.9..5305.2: 7.934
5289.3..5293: 7.237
